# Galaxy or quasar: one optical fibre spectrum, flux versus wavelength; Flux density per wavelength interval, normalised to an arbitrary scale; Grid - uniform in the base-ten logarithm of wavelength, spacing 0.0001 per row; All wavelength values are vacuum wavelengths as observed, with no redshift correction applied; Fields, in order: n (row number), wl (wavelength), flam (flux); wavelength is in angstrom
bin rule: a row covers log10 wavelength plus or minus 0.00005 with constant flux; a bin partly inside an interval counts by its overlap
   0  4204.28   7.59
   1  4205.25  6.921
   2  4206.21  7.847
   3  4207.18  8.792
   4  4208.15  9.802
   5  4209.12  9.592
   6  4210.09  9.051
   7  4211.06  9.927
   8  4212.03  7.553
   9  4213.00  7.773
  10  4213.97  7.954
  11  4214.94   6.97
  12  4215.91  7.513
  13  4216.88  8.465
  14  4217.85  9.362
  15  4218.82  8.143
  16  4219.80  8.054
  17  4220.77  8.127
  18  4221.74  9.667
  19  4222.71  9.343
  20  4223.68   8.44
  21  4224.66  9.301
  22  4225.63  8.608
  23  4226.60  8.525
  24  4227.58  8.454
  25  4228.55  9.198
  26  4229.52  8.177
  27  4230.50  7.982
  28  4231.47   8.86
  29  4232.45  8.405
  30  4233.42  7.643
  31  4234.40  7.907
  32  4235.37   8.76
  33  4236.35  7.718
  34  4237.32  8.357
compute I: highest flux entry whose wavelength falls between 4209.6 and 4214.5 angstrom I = 9.927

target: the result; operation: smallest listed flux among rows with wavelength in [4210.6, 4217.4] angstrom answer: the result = 6.97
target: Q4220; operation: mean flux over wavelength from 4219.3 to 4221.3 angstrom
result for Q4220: 8.11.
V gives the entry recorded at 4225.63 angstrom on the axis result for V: 8.608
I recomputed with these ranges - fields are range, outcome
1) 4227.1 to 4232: 9.198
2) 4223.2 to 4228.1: 9.301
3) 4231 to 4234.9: 8.86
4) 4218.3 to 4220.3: 8.143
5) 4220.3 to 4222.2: 9.667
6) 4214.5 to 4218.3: 9.362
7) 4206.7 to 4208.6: 9.802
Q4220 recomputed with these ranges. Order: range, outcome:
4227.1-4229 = 8.84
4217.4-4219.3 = 8.75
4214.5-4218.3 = 8.08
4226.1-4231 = 8.47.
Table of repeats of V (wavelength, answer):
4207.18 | 8.792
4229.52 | 8.177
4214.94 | 6.97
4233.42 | 7.643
